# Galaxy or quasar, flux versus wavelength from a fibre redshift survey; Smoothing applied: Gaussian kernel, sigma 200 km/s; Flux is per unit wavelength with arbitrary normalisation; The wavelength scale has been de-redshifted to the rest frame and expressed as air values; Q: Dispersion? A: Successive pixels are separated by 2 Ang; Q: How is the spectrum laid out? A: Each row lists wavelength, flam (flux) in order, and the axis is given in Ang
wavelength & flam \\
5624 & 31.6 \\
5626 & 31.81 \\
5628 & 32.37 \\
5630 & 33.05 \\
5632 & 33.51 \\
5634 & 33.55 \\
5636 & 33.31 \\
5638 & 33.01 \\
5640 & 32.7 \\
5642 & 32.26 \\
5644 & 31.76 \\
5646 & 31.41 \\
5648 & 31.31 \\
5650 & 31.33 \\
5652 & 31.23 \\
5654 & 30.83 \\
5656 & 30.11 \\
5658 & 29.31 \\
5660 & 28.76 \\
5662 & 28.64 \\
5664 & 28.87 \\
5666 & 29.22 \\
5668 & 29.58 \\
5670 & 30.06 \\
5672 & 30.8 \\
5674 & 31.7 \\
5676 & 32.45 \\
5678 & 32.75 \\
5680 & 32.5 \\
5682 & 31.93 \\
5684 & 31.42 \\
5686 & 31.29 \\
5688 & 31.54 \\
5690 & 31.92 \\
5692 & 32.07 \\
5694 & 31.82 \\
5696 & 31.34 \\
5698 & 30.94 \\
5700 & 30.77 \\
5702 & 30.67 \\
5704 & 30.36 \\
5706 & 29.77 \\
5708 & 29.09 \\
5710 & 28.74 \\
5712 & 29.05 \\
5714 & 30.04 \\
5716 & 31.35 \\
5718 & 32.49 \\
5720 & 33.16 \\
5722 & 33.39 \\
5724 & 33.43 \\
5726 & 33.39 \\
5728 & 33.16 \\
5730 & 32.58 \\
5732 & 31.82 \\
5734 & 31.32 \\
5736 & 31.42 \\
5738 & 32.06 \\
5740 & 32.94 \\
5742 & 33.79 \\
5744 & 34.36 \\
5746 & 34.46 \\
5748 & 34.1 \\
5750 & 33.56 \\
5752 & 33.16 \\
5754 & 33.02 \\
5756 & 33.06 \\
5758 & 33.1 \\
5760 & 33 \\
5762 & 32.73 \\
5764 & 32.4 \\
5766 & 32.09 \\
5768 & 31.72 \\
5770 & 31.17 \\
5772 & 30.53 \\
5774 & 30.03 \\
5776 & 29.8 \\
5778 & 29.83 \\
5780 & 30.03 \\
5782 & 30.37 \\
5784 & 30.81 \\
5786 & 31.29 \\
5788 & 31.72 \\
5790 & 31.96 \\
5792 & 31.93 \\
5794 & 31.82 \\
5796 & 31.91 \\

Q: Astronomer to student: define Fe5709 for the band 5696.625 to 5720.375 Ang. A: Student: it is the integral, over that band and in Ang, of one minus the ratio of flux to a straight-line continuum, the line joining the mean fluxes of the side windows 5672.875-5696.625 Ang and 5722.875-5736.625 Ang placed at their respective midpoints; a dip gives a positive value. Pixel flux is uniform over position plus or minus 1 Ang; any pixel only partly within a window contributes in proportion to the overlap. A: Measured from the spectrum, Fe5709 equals 1.3 Ang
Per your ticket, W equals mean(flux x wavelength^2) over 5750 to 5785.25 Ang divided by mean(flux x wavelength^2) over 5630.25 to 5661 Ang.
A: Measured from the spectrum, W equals 1.0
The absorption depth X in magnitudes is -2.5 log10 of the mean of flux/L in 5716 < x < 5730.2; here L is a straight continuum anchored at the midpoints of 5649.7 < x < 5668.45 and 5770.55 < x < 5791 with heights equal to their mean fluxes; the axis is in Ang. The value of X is -0.10 mag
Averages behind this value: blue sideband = 29.7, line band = 33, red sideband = 30.6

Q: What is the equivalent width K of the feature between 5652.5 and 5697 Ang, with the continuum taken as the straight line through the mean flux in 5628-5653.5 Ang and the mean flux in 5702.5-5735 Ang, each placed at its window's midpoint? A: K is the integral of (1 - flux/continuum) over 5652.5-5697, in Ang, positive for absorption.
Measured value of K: 1.50 Ang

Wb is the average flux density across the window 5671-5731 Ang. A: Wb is 31.5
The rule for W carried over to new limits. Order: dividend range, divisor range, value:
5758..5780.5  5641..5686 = 1.05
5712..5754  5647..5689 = 1.09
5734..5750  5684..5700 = 1.07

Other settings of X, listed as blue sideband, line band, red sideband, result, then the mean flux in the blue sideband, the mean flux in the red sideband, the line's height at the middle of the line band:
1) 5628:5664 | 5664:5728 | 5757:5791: 0.01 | 31.5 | 31.3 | 31.4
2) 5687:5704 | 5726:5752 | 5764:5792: -0.06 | 31.3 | 31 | 31.1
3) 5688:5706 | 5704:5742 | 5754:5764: 0.01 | 31.2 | 32.9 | 31.9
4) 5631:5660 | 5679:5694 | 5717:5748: 0.02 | 31.7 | 33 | 32.3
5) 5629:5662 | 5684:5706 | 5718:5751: 0.04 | 31.6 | 33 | 32.4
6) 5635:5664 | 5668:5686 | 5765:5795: -0.02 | 31.1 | 31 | 31.1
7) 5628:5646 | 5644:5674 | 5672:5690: 0.07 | 32.8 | 31.9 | 32.3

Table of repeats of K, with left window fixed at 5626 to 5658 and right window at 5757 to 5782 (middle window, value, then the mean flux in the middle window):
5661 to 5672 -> 0.9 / 29.4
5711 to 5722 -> 0.1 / 31.4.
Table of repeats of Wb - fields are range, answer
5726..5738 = 32.2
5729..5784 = 32.1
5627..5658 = 32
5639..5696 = 31.1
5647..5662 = 30.3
